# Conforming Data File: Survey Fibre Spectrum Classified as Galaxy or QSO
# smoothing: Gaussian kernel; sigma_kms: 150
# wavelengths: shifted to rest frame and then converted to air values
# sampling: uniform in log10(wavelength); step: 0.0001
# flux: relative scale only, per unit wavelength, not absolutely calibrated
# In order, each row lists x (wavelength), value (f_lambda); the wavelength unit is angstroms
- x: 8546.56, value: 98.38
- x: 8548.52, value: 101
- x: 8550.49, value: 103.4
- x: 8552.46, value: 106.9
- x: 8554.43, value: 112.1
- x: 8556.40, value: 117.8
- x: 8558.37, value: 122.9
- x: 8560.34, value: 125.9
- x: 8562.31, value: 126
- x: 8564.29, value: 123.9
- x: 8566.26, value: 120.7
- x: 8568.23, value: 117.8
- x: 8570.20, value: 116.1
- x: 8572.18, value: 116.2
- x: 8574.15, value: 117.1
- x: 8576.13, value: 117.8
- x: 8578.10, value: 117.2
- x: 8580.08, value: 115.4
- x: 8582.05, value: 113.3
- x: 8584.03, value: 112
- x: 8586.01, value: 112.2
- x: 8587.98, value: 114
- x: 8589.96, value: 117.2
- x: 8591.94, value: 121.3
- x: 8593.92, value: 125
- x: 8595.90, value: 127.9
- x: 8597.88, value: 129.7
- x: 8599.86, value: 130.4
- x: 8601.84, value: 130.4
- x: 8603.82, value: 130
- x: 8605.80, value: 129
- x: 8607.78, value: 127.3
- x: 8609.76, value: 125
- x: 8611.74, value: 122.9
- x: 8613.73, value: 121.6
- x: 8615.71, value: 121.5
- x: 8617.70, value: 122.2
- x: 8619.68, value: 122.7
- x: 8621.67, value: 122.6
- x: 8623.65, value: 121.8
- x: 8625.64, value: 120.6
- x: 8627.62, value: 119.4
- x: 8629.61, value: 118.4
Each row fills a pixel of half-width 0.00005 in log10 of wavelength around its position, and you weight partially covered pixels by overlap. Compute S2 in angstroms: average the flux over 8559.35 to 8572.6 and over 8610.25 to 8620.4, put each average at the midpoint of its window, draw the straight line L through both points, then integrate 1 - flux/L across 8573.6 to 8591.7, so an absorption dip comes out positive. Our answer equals 0.92 angstroms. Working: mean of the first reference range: 121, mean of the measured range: 115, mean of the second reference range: 122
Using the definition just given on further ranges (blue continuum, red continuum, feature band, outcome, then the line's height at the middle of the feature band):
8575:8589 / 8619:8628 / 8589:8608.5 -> -1.56 angstroms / 117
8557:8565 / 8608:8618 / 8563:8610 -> 0.96 angstroms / 124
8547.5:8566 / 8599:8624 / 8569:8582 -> 0.28 angstroms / 119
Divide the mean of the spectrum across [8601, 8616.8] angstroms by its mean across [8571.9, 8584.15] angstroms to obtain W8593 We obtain 1.09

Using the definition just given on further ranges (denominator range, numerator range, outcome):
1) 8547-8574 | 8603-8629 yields 1.07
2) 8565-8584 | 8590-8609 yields 1.09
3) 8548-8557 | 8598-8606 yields 1.20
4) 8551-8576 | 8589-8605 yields 1.07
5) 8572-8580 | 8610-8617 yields 1.04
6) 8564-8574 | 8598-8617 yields 1.07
